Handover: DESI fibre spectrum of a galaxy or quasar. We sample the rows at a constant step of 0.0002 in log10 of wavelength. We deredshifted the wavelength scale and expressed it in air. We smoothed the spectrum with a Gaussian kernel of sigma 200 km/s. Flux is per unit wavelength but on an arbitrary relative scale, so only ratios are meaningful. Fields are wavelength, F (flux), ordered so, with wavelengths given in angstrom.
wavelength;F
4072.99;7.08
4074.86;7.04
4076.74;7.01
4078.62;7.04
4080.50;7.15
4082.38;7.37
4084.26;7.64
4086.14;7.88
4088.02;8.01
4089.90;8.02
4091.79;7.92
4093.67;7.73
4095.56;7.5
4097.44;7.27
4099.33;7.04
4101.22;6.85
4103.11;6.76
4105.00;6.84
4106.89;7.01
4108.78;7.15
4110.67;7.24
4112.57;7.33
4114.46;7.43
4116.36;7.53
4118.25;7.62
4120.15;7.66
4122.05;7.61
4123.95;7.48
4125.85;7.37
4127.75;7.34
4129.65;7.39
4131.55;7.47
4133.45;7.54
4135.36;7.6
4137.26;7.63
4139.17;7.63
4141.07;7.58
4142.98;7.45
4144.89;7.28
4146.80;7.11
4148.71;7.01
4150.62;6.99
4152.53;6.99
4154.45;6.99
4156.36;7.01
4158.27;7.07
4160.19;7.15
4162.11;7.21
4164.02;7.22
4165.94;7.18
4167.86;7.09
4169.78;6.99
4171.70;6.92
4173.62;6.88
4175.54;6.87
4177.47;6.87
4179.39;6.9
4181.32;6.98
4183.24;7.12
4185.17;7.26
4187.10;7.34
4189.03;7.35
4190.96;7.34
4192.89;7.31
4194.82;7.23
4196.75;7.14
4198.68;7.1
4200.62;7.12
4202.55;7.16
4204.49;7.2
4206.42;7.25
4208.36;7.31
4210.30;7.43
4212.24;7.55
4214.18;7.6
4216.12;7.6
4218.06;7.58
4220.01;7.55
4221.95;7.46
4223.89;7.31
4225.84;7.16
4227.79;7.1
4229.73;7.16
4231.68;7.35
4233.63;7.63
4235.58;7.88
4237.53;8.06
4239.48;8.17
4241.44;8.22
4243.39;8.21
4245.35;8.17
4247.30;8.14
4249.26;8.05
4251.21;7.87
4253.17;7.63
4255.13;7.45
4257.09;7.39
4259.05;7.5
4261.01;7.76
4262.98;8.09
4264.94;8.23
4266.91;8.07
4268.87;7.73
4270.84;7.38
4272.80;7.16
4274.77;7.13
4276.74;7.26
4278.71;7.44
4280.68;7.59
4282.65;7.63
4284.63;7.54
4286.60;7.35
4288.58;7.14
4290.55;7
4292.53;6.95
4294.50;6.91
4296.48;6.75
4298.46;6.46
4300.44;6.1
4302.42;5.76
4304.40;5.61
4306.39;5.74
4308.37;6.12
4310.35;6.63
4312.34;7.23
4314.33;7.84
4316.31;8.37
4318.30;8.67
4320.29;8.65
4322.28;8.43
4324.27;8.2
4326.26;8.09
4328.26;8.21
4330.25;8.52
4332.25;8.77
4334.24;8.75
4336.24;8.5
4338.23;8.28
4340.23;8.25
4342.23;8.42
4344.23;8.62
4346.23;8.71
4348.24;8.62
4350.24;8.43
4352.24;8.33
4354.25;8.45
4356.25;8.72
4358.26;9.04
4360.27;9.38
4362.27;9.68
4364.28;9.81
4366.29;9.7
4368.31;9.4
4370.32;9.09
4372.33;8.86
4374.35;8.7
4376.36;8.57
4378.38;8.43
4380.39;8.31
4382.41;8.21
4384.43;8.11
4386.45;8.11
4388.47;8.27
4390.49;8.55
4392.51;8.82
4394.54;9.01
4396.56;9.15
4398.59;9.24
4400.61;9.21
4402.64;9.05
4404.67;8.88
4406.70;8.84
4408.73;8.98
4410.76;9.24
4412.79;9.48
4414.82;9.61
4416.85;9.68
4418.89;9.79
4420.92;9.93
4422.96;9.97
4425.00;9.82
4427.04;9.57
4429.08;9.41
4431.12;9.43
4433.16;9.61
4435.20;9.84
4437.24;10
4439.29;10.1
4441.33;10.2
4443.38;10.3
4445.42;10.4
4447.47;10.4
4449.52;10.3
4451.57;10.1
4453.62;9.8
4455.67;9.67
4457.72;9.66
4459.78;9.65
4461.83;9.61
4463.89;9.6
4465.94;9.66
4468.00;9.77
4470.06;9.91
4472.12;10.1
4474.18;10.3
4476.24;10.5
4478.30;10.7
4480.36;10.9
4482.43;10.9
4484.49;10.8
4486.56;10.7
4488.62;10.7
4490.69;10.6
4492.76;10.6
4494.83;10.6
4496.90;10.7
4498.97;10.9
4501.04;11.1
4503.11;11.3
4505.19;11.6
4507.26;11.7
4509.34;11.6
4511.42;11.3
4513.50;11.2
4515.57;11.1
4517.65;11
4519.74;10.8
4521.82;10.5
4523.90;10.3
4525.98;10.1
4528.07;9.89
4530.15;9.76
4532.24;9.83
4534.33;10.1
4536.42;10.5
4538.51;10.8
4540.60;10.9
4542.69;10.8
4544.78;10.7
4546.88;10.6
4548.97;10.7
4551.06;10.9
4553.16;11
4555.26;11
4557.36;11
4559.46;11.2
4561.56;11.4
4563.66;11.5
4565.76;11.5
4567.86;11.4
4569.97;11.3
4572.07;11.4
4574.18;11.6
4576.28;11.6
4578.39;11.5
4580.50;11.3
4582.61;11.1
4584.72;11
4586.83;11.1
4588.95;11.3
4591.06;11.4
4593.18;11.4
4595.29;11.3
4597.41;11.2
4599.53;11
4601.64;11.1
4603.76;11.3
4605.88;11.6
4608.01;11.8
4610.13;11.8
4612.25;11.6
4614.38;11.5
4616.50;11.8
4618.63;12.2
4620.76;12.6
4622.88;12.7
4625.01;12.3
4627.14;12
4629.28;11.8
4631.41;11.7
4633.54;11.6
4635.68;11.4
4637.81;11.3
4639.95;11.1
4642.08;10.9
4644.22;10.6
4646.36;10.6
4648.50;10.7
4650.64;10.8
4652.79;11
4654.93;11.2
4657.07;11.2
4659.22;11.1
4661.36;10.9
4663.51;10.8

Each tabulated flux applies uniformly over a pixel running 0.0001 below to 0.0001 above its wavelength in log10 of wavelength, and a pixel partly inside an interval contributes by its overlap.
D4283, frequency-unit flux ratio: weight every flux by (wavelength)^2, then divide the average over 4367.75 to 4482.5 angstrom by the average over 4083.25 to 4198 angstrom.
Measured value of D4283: 1.49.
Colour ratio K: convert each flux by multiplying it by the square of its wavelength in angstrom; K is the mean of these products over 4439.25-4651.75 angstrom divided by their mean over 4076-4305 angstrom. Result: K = 1.75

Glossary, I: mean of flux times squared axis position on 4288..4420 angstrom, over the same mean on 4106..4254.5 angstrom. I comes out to 1.2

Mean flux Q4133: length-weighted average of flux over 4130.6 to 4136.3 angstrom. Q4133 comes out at 7.53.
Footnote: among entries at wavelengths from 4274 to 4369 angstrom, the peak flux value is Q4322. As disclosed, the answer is 9.81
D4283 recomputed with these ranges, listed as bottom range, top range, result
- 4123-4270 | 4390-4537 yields 1.54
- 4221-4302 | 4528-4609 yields 1.70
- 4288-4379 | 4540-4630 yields 1.58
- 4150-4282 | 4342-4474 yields 1.37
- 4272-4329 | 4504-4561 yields 1.65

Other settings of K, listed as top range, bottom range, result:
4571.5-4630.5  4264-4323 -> 1.84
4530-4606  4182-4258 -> 1.73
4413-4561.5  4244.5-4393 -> 1.41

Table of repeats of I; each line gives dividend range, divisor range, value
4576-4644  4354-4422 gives 1.41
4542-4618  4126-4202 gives 1.90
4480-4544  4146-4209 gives 1.76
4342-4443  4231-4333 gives 1.27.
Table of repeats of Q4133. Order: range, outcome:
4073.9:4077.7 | 7.03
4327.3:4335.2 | 8.57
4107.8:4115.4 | 7.29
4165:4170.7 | 7.09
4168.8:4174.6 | 6.94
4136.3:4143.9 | 7.58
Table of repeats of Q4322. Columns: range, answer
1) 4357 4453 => 10.4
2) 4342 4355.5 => 8.71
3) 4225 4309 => 8.23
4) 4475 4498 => 10.9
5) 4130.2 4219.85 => 7.63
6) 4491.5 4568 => 11.7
